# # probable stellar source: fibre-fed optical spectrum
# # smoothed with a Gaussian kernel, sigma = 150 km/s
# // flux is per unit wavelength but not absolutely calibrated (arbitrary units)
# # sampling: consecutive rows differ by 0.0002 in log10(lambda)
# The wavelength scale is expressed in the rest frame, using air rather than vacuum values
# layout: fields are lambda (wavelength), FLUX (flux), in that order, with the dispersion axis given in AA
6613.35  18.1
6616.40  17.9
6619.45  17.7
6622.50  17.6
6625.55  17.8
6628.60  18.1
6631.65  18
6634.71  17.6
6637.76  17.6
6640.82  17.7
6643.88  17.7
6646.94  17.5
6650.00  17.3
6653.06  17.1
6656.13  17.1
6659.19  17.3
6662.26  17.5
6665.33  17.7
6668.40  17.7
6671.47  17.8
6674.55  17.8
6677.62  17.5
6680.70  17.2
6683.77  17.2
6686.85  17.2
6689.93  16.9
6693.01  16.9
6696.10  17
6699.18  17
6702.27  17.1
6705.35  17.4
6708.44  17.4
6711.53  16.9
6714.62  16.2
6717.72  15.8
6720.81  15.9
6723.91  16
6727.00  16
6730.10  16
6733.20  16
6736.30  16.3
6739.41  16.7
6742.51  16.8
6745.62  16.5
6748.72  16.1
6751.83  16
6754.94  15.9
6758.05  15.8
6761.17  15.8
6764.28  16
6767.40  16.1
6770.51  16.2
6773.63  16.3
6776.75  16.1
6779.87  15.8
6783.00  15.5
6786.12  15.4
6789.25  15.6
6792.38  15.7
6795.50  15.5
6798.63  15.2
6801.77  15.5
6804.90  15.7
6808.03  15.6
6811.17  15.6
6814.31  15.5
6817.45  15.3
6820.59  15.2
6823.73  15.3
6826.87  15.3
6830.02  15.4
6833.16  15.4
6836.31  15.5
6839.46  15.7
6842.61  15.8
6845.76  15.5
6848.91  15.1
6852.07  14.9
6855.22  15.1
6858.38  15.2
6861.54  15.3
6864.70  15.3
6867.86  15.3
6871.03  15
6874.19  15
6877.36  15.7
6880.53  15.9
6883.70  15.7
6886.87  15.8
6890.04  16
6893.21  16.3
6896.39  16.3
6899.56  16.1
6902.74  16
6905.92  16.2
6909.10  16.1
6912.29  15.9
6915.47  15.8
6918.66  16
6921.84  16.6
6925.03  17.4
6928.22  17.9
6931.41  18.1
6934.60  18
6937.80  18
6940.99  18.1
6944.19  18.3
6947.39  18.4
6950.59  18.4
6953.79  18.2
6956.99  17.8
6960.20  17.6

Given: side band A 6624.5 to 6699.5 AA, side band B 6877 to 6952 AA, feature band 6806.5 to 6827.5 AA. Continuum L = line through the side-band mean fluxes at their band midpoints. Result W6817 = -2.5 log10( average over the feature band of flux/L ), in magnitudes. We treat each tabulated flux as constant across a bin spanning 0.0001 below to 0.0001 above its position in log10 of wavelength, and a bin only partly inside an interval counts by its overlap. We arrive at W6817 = 0.11 mag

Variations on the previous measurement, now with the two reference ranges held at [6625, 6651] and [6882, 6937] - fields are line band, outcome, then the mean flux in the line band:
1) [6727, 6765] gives 0.07 mag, 16.2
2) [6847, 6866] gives 0.11 mag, 15.2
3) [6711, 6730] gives 0.08 mag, 16.1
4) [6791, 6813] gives 0.10 mag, 15.5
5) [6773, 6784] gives 0.08 mag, 15.9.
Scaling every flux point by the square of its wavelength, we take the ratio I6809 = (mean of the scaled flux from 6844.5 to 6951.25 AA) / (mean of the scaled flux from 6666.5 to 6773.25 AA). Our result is 1.03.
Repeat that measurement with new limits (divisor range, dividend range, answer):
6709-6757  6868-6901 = 1.02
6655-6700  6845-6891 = 0.94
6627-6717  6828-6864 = 0.93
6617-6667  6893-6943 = 1.04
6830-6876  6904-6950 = 1.15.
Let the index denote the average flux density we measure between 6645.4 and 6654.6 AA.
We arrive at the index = 17.3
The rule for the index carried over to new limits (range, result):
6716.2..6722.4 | 15.9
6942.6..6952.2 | 18.4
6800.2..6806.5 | 15.6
